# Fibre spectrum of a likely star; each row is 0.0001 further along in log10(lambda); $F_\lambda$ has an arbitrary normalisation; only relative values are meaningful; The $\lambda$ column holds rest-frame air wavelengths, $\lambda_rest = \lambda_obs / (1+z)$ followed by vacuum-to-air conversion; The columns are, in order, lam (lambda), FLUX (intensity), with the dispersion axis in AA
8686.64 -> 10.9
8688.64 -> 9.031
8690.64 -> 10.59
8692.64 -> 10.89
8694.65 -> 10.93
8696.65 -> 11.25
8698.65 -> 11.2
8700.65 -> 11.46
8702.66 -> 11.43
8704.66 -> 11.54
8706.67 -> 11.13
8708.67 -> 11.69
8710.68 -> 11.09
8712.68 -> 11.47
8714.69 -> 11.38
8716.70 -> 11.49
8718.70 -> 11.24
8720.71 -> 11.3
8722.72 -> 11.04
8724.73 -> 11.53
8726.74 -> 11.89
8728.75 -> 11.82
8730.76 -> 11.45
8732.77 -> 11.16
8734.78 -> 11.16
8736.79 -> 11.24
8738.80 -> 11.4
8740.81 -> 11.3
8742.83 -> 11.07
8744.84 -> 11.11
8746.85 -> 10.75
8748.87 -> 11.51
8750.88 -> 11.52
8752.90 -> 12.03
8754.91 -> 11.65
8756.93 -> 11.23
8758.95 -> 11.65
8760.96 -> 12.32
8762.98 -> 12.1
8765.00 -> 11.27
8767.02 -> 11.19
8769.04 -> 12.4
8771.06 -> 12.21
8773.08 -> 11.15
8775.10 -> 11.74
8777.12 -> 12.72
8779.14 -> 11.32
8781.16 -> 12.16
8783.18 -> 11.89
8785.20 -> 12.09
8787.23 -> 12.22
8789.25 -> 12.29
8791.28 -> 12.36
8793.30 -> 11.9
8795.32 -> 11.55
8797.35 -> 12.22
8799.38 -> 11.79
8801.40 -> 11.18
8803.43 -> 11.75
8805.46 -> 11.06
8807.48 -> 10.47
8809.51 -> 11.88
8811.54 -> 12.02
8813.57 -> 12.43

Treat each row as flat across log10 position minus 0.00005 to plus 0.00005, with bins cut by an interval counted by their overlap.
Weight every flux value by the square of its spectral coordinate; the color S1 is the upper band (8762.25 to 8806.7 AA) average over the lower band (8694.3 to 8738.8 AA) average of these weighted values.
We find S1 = 1.06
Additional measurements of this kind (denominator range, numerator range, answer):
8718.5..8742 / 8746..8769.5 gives 1.03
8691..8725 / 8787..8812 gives 1.06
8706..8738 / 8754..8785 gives 1.05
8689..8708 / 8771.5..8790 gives 1.10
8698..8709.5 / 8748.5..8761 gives 1.03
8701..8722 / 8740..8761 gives 1.01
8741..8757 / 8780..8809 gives 1.05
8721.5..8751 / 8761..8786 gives 1.06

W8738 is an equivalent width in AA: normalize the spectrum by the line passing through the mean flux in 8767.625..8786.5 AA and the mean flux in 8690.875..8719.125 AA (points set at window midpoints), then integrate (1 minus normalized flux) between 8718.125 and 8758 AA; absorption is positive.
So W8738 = 0.7 AA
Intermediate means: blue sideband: 11.3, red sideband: 12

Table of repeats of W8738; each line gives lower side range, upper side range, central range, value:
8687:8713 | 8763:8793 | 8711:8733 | -0.3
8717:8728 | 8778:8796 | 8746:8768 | 0.3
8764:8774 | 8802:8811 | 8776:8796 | -1.0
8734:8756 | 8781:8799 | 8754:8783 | -0.2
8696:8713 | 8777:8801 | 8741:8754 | 0.4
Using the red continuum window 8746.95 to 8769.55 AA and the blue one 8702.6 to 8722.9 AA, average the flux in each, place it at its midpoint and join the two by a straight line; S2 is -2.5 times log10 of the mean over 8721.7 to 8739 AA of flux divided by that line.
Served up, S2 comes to 0.006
